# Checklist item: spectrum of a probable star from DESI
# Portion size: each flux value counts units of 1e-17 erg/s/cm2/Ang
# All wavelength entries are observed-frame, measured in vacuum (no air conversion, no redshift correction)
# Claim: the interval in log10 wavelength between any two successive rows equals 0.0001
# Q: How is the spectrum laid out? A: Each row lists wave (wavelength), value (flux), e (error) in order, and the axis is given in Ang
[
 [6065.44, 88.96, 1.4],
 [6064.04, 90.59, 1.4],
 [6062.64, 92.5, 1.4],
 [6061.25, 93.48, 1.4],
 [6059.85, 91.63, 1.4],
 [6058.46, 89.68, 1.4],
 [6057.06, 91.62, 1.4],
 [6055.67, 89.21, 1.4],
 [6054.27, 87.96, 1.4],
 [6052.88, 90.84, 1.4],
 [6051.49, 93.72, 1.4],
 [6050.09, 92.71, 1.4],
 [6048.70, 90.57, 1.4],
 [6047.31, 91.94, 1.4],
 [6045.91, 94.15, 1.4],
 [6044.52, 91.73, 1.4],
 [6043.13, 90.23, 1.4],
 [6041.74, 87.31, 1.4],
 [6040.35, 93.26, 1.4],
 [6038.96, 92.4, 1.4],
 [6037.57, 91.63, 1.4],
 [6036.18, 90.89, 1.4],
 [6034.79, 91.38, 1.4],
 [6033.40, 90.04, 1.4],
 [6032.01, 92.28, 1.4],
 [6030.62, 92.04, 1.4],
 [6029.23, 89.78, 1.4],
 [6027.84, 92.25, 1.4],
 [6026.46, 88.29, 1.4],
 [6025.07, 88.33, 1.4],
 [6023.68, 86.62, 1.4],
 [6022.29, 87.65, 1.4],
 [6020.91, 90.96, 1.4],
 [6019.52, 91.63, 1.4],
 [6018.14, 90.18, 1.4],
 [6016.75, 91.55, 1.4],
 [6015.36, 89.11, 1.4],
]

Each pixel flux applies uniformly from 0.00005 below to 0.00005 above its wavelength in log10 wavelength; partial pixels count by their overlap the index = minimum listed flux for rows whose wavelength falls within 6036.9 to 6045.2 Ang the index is 87.31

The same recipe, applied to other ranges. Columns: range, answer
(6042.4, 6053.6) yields 90.23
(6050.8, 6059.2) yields 87.96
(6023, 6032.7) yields 86.62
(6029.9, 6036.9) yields 90.04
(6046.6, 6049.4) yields 90.57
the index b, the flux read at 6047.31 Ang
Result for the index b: 91.94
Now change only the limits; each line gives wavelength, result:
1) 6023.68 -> 86.62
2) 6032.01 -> 92.28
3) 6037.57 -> 91.63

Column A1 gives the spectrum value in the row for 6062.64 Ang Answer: 92.5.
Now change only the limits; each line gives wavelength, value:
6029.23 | 89.78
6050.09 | 92.71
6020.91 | 90.96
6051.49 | 93.72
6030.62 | 92.04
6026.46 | 88.29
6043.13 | 90.23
